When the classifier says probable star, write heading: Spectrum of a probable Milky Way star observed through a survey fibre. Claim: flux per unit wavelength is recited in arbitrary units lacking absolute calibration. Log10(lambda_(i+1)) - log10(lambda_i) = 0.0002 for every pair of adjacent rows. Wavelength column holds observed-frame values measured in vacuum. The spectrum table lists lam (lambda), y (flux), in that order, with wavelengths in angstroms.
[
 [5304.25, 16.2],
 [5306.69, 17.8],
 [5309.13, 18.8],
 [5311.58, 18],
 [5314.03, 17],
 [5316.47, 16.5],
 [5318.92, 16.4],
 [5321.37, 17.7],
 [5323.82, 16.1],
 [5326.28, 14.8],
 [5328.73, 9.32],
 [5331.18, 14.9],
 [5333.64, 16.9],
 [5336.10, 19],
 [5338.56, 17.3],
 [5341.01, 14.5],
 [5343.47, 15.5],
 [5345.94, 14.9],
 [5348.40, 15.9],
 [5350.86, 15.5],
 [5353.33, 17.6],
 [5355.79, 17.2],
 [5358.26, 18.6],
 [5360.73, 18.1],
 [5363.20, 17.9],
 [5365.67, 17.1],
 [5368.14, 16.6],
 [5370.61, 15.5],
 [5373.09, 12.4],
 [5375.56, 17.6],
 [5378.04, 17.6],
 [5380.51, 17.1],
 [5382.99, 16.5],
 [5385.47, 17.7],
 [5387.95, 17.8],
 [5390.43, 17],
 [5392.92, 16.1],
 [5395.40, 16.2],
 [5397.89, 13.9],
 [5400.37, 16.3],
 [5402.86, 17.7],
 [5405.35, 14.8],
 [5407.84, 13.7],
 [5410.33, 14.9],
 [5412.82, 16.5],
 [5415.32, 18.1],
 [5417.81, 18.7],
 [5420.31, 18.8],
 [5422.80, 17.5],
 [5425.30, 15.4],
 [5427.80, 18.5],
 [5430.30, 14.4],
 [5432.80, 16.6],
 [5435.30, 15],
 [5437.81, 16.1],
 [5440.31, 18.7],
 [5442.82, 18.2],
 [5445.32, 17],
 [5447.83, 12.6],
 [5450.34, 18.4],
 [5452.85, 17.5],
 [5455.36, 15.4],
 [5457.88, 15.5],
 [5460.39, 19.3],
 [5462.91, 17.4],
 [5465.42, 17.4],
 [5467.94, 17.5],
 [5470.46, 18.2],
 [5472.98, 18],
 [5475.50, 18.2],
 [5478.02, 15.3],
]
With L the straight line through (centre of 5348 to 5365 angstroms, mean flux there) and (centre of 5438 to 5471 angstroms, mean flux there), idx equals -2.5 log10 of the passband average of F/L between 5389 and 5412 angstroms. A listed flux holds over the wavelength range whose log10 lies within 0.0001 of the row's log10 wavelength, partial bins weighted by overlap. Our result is 0.10 mag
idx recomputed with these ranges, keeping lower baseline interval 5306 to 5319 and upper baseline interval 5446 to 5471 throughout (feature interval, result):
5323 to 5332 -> 0.27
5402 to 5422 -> 0.03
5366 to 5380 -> 0.08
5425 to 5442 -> 0.03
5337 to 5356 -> 0.09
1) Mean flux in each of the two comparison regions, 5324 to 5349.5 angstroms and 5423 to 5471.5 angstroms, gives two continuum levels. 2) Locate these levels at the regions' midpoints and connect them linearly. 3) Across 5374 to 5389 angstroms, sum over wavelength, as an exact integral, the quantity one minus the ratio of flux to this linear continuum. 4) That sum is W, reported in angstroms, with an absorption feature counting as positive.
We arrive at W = -1.27 angstroms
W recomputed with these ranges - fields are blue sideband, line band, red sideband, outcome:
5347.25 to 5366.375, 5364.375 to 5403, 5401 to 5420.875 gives 1.1 angstroms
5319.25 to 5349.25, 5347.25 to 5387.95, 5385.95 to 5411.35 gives -2.8 angstroms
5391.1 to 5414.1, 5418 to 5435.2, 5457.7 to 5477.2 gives -0.5 angstroms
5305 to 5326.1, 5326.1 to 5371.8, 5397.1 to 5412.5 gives 0.7 angstroms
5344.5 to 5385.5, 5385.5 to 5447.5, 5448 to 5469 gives 1.2 angstroms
